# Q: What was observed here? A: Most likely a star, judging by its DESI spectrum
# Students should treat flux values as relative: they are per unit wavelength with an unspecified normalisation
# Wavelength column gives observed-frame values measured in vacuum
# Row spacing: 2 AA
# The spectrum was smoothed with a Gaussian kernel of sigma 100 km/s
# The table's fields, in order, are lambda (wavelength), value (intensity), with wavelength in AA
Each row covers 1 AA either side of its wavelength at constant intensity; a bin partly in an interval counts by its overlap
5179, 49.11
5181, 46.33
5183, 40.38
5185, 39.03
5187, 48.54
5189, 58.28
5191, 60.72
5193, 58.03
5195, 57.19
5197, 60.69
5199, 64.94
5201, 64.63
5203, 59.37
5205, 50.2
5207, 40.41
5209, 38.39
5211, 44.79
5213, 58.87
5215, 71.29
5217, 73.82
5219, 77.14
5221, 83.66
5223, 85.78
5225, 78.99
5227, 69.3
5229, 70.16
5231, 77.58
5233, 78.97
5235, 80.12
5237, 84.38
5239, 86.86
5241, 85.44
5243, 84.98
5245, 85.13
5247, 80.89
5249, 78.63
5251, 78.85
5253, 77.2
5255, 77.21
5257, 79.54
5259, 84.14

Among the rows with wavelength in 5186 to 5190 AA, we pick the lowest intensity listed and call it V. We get 48.54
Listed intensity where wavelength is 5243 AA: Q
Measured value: 84.98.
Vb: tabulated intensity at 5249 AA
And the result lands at 78.63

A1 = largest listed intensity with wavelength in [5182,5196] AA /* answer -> 60.72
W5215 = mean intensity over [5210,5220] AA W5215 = 65.2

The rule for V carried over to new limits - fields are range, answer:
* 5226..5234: 69.3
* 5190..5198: 57.19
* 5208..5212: 38.39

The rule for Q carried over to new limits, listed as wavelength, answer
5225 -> 78.99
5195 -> 57.19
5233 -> 78.97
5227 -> 69.3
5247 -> 80.89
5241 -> 85.44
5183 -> 40.38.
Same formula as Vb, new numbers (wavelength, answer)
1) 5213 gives 58.87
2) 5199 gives 64.94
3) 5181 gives 46.33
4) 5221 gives 83.66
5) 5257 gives 79.54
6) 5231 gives 77.58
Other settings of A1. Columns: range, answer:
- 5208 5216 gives 71.29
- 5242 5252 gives 85.13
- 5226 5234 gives 78.97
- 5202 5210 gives 59.37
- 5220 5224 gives 85.78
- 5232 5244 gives 86.86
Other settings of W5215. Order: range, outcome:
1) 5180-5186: 41.9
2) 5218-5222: 80.4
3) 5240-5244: 85.2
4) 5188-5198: 59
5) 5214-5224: 78.3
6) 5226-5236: 75.2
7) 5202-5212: 46.6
